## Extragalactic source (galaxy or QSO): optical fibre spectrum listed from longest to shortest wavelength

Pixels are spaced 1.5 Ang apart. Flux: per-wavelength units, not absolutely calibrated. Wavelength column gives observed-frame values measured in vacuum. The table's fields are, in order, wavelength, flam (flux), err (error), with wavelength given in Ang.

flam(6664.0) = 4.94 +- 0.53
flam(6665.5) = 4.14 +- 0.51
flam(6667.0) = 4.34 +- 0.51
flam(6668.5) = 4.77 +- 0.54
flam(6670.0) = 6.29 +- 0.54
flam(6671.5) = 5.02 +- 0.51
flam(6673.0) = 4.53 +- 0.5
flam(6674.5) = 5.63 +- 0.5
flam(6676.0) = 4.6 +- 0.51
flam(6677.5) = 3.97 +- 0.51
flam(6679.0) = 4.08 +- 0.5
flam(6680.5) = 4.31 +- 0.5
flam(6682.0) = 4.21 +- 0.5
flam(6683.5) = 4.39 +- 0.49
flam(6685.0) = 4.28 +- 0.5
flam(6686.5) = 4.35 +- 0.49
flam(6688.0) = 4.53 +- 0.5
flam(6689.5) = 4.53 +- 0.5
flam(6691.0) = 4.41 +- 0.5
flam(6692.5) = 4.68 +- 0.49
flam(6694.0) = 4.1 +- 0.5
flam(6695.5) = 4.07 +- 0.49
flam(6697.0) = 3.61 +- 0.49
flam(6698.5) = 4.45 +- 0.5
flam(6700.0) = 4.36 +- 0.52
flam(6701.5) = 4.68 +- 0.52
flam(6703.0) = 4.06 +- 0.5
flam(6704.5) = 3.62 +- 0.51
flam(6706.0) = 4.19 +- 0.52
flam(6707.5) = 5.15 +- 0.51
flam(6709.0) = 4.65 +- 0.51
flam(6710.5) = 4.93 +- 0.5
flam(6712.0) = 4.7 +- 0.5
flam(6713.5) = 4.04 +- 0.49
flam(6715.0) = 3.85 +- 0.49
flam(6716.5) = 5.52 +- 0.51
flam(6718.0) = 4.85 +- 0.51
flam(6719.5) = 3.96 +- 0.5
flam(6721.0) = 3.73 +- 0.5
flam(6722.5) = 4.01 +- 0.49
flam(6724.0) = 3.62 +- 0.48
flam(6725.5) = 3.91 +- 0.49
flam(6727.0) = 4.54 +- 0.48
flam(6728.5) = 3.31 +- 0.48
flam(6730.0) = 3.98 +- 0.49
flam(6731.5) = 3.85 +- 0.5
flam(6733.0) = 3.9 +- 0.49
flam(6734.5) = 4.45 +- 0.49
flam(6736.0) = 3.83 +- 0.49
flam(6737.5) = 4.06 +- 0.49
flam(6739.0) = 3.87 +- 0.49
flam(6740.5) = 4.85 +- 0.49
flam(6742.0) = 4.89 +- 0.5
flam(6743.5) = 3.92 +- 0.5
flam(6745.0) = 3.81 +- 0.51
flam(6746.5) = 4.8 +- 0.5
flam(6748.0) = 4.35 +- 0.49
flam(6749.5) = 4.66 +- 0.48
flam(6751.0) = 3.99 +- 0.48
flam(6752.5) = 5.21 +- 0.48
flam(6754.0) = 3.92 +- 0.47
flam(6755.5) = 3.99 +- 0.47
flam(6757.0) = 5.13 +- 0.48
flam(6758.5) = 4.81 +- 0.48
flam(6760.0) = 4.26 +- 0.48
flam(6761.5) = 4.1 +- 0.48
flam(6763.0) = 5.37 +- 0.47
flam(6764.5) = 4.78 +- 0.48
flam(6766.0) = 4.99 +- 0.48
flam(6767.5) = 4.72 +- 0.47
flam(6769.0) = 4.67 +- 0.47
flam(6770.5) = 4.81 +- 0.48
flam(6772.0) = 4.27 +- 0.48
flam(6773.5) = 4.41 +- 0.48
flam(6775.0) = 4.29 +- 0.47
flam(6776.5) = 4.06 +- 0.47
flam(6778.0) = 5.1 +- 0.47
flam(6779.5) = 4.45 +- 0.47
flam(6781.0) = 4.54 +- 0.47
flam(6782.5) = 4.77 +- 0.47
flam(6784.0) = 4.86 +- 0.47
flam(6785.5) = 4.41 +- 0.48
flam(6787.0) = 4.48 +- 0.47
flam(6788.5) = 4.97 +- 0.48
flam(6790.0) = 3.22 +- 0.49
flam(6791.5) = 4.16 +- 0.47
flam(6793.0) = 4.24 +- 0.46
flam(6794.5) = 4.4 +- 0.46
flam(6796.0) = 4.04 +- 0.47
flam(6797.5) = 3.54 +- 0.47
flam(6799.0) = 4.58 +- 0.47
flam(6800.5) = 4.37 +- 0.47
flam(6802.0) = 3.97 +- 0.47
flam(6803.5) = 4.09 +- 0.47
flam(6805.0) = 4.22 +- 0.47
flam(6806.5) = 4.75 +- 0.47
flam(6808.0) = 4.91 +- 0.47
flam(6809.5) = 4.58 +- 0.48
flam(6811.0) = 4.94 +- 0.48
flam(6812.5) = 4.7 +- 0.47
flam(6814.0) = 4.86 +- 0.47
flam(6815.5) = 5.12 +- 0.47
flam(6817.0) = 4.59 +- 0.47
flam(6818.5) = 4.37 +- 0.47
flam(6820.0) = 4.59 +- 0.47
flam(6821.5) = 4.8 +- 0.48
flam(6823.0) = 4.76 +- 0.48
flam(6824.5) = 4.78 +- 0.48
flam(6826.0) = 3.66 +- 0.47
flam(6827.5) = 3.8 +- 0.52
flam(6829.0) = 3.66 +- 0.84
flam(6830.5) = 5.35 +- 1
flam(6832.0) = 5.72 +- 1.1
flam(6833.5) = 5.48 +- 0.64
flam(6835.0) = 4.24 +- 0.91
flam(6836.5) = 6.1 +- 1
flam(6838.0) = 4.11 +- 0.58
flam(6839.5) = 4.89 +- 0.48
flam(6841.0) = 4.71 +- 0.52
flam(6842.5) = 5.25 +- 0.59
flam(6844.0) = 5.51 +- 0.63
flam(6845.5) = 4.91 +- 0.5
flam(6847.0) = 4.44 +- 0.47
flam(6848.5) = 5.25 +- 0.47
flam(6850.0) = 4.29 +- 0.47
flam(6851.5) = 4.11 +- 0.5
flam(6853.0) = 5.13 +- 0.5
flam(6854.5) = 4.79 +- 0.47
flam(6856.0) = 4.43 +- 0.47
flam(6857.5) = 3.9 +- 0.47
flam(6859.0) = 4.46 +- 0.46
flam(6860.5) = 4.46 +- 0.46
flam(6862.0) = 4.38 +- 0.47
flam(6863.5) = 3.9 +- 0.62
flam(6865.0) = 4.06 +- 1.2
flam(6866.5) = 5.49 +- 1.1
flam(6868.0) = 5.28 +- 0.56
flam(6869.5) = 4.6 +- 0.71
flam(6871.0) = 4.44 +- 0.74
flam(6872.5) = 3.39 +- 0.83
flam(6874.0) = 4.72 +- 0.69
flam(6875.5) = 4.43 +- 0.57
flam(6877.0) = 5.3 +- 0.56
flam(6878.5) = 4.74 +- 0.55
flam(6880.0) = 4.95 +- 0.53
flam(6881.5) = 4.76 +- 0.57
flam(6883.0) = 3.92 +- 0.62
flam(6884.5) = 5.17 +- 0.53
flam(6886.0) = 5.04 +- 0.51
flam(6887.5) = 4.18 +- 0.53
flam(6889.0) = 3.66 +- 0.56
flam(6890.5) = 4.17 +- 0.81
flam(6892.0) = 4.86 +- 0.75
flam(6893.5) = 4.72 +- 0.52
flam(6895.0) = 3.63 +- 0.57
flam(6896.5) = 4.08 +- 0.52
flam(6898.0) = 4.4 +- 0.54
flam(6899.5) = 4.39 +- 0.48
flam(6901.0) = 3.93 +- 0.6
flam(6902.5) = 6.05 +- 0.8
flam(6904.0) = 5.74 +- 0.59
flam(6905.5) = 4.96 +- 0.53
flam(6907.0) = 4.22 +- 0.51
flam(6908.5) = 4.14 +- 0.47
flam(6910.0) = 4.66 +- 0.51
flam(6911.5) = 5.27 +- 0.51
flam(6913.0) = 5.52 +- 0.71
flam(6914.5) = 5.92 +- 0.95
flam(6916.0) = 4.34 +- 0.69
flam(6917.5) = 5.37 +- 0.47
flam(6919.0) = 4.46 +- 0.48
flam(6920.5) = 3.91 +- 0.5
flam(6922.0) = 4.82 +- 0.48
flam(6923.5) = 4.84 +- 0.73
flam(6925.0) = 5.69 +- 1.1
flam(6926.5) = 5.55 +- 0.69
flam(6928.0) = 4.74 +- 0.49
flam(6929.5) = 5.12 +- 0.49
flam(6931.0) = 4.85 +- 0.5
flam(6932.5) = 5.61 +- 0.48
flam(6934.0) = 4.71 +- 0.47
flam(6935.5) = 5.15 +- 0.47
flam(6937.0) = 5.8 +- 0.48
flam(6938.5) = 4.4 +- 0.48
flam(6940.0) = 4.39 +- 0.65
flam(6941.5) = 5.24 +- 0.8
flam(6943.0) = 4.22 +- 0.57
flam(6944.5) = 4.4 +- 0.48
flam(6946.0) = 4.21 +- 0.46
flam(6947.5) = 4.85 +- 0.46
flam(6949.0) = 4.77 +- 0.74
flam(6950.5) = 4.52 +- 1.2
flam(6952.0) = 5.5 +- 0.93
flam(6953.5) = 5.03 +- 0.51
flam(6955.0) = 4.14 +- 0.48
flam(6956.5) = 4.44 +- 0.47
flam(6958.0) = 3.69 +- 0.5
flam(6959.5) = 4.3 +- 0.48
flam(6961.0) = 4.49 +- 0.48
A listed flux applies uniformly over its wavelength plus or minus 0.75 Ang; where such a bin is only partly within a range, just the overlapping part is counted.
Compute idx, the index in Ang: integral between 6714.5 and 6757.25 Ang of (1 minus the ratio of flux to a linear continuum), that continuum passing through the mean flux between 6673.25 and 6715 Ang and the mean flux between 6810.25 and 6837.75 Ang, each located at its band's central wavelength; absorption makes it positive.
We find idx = 2.6 Ang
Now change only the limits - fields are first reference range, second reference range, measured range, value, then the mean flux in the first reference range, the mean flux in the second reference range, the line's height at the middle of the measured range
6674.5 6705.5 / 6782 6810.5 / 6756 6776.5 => -1.4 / 4.3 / 4.35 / 4.33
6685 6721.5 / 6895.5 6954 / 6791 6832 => 1.3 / 4.38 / 4.86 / 4.61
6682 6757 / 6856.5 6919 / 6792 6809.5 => 0.6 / 4.28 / 4.62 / 4.45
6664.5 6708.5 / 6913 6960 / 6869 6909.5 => 1.8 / 4.46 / 4.82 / 4.75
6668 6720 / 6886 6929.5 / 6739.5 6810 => 2.0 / 4.5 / 4.73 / 4.59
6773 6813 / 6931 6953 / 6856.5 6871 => 0.4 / 4.41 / 4.84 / 4.61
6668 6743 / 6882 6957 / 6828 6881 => -0.8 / 4.36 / 4.76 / 4.64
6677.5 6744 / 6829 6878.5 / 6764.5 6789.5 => -0.8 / 4.25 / 4.72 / 4.47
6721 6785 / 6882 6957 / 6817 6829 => 0.5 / 4.38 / 4.76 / 4.54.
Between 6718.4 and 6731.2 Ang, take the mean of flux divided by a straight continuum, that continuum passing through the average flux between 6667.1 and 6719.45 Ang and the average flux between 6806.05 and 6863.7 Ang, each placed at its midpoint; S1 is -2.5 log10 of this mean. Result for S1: 0.16 mag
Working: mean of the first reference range 4.5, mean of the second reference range 4.69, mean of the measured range 3.91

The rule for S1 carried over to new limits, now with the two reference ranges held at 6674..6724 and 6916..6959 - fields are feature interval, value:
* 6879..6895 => 0.046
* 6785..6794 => 0.069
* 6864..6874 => 0.030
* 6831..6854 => -0.074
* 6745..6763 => -0.006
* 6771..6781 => 0.013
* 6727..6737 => 0.125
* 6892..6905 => 0.019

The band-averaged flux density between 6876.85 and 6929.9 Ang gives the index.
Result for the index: 4.75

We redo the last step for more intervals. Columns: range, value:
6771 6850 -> 4.58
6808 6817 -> 4.83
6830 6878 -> 4.73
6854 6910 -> 4.53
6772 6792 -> 4.44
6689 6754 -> 4.27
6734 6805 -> 4.41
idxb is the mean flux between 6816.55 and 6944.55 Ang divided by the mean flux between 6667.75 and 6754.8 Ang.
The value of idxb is 1.08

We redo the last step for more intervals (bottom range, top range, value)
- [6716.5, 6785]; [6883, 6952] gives 1.09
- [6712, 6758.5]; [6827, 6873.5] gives 1.10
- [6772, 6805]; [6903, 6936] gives 1.15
